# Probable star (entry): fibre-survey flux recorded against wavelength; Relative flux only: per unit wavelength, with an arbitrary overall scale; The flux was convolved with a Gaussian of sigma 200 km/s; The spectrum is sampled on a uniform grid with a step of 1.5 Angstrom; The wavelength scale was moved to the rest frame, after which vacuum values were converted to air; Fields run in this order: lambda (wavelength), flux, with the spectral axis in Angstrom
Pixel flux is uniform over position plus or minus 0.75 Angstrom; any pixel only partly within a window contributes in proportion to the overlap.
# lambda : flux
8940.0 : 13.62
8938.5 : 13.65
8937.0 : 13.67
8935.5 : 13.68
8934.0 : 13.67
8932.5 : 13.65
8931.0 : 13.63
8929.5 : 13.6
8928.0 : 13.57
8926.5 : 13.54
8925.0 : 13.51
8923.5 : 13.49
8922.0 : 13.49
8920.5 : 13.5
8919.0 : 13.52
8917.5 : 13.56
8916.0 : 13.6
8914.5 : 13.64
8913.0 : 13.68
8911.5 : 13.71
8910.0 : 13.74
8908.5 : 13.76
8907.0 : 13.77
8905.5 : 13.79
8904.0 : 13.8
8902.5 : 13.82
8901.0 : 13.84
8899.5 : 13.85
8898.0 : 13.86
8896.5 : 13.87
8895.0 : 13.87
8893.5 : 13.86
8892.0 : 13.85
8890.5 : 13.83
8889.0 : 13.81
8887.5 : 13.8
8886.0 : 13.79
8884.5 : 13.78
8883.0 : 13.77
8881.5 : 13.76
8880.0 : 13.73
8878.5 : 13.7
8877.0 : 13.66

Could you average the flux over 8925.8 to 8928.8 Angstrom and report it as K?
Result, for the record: 13.6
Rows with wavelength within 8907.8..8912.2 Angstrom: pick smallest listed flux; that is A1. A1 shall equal 13.71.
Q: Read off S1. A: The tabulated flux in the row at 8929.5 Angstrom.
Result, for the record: 13.6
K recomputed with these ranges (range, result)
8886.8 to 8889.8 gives 13.8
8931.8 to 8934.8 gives 13.7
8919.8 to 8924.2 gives 13.5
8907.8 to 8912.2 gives 13.7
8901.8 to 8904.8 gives 13.8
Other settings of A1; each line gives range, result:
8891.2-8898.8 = 13.85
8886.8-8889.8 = 13.8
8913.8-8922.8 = 13.49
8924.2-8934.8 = 13.51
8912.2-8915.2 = 13.64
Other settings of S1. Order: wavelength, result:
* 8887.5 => 13.8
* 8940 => 13.62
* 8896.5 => 13.87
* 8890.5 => 13.83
